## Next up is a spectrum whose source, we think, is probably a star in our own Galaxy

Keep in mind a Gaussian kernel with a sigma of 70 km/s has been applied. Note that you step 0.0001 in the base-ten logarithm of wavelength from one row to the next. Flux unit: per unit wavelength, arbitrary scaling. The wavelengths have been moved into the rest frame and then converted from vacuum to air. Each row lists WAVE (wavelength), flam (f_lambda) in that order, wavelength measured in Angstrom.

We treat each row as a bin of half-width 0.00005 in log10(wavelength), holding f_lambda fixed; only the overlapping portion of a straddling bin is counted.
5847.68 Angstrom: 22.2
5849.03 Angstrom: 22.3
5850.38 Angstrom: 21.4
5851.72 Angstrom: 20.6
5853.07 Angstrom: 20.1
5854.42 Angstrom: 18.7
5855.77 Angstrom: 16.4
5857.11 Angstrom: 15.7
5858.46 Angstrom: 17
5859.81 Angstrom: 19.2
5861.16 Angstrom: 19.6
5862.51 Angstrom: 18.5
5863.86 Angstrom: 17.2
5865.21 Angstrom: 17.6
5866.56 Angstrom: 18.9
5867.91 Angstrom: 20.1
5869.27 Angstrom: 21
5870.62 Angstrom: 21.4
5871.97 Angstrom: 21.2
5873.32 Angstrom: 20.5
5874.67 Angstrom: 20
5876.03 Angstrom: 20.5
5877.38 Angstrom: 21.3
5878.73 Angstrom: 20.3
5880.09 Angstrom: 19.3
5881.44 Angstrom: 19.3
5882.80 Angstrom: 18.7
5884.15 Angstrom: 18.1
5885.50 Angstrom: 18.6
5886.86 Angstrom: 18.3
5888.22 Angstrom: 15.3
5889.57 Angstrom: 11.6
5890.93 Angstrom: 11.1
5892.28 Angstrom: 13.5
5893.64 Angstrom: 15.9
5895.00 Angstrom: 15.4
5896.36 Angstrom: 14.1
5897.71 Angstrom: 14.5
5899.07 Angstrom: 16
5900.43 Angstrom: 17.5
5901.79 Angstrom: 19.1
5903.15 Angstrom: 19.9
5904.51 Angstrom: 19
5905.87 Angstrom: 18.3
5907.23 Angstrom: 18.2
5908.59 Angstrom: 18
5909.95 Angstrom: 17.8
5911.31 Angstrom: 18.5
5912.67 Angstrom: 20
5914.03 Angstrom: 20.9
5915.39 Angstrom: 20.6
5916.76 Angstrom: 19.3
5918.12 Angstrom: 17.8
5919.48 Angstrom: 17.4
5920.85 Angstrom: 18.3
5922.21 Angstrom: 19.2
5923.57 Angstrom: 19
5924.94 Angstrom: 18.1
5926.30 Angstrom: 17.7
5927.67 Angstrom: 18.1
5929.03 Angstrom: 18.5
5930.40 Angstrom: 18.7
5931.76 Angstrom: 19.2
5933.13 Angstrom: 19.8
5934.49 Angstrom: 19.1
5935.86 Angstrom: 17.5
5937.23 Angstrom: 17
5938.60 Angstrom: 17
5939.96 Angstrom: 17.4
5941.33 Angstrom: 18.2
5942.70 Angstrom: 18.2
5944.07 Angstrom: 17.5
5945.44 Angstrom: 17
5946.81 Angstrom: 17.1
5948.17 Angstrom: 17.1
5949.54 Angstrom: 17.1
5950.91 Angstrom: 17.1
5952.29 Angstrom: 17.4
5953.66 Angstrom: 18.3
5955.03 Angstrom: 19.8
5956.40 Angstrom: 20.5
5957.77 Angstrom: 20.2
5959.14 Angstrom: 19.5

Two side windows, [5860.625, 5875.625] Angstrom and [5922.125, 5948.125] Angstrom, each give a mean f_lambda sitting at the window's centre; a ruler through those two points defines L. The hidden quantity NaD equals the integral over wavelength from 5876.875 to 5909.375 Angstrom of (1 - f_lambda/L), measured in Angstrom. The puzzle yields 3.3 Angstrom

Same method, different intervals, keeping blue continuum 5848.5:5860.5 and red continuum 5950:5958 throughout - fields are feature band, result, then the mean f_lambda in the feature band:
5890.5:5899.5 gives 2.1 Angstrom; 14.4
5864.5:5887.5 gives -0.9 Angstrom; 19.7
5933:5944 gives 0.5 Angstrom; 17.9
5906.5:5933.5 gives 0.1 Angstrom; 18.7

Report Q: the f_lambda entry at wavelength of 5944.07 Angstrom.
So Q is 17.5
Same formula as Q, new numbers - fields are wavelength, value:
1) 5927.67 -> 18.1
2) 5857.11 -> 15.7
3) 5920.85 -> 18.3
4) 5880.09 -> 19.3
